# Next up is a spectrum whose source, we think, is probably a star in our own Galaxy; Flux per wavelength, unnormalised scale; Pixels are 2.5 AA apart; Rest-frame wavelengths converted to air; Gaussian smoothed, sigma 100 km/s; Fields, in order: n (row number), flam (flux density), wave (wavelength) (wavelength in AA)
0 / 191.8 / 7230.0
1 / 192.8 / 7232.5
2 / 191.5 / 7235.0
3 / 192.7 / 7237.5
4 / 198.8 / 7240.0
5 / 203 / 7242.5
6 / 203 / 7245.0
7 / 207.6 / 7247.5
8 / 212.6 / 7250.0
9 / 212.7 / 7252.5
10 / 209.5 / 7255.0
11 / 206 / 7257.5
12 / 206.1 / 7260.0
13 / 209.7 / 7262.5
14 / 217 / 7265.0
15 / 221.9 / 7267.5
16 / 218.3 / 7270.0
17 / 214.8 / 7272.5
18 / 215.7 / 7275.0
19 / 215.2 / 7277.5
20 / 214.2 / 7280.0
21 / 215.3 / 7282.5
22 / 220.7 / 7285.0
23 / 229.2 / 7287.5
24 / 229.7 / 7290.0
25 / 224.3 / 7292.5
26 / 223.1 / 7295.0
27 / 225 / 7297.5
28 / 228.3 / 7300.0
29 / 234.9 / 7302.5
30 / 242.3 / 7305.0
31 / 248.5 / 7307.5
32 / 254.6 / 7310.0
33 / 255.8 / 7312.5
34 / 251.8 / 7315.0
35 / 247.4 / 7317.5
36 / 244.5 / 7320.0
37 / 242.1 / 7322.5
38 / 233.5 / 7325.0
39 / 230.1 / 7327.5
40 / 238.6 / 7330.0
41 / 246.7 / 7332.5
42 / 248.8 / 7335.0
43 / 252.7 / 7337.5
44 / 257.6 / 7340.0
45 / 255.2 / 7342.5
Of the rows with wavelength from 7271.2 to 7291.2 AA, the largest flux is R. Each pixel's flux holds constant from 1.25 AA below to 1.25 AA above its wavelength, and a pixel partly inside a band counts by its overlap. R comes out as 229.7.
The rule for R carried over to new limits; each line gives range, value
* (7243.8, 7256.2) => 212.7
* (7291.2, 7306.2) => 242.3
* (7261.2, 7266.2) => 217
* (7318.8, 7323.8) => 244.5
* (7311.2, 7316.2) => 255.8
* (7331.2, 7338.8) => 252.7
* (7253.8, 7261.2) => 209.5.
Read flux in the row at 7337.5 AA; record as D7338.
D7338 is 252.7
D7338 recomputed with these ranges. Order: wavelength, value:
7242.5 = 203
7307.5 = 248.5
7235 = 191.5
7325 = 233.5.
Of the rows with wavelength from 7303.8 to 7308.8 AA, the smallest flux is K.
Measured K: 242.3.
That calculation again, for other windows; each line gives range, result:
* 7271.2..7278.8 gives 214.8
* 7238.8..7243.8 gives 198.8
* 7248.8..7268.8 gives 206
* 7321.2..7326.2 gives 233.5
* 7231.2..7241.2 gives 191.5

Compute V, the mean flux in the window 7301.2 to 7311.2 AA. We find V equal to 245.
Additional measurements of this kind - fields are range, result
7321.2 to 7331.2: 236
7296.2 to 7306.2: 233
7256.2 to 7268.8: 212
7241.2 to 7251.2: 206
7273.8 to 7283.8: 215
